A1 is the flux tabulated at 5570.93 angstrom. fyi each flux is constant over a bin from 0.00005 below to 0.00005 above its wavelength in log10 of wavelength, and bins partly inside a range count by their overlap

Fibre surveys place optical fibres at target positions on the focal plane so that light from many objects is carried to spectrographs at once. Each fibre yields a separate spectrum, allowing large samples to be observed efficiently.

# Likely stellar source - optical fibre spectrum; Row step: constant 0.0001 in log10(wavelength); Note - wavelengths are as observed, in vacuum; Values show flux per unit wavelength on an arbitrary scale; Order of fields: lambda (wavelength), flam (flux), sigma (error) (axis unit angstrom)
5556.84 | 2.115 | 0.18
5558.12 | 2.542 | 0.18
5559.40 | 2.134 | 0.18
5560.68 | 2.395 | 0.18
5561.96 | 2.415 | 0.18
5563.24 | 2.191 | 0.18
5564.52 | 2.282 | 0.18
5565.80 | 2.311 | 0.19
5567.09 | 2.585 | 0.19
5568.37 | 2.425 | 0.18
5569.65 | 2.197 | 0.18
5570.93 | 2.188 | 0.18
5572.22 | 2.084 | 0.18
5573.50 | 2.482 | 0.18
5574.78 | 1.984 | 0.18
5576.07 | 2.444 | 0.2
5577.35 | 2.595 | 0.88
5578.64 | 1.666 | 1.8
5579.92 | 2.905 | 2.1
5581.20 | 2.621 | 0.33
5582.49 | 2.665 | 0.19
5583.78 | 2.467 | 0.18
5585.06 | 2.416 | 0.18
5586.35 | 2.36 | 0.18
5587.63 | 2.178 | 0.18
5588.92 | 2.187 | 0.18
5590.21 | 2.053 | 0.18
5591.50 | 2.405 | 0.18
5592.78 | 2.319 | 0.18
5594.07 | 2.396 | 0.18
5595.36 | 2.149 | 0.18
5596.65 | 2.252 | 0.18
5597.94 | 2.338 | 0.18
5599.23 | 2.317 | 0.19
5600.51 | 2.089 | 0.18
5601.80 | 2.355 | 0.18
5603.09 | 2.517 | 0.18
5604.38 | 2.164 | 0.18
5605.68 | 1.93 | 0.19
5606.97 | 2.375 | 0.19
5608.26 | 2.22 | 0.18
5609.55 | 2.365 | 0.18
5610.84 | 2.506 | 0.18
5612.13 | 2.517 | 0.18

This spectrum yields 2.188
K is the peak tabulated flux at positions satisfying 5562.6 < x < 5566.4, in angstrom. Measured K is 2.311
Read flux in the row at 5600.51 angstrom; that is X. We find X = 2.089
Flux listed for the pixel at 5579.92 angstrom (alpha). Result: 2.905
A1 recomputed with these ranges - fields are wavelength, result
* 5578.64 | 1.666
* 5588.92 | 2.187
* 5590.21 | 2.053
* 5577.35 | 2.595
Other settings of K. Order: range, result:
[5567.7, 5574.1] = 2.482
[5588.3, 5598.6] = 2.405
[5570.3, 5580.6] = 2.905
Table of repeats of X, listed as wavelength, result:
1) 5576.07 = 2.444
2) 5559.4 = 2.134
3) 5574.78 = 1.984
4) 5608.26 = 2.22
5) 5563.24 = 2.191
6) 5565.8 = 2.311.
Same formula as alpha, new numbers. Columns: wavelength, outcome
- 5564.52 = 2.282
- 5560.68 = 2.395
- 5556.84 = 2.115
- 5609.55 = 2.365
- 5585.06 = 2.416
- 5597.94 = 2.338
